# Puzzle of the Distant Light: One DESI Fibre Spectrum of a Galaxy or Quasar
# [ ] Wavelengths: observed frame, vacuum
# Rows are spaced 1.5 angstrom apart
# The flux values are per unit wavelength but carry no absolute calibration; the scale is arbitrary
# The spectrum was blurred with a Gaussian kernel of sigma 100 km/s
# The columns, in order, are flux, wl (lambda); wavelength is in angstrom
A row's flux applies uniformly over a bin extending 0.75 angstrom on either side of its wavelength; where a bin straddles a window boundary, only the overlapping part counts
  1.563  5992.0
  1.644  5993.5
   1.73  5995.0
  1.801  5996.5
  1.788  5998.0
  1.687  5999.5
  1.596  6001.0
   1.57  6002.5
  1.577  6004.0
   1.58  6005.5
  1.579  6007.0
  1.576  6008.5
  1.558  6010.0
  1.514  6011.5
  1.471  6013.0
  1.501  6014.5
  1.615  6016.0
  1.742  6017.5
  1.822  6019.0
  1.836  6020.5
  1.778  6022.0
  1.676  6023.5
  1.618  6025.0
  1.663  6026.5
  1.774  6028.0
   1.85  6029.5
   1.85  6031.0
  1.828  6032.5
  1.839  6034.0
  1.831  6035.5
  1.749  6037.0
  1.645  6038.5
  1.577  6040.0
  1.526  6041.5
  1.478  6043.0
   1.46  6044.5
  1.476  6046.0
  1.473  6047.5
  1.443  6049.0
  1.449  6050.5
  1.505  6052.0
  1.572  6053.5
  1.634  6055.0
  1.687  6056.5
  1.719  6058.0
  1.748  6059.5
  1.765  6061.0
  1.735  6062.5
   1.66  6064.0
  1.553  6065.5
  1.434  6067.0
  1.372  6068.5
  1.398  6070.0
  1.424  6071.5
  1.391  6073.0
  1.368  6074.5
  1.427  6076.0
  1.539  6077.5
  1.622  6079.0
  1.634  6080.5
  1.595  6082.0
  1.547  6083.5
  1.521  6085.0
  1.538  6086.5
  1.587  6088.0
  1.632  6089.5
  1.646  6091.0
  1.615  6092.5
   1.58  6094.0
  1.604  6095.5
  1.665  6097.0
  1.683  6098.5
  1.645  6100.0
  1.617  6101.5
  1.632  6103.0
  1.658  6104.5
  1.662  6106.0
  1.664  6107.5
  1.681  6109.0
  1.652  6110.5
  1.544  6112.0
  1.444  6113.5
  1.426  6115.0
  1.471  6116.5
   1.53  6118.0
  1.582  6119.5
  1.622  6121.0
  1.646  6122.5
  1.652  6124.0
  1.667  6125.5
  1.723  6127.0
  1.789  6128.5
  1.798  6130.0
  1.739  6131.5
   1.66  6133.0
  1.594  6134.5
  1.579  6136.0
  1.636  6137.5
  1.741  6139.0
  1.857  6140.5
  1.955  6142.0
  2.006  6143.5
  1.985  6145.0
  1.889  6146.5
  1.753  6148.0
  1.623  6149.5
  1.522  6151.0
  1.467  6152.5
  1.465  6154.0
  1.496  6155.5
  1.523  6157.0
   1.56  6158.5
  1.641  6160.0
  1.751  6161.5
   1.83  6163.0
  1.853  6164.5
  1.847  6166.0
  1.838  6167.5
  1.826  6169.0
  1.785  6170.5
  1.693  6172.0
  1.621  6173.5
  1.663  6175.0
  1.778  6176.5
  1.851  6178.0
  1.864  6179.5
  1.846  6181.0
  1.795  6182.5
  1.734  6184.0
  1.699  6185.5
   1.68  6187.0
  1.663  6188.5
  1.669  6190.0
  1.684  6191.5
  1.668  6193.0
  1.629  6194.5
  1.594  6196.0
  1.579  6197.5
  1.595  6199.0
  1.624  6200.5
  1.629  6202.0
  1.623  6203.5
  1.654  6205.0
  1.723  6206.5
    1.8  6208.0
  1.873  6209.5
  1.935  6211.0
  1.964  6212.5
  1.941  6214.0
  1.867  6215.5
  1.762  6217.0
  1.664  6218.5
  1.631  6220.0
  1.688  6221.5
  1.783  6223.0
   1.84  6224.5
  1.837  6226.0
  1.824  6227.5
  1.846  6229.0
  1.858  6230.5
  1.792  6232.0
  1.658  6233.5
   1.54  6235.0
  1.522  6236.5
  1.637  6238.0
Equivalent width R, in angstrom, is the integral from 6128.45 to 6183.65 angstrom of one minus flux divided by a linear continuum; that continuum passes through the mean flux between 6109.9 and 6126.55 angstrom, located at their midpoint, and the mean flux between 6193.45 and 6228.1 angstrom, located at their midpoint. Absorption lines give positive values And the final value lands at -3.1 angstrom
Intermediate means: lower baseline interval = 1.57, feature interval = 1.73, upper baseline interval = 1.74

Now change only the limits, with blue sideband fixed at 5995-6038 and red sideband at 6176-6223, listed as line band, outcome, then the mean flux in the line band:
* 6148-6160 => 1.2 angstrom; 1.54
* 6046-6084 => 3.4 angstrom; 1.55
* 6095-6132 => 1.7 angstrom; 1.63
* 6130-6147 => -0.7 angstrom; 1.78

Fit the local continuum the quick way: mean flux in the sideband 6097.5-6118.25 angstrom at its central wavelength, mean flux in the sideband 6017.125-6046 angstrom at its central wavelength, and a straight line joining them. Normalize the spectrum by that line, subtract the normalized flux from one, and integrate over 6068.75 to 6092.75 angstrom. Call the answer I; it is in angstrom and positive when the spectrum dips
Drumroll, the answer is 1.6 angstrom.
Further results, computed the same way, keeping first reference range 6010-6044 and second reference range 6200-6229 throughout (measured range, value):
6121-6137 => 0.5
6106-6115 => 0.7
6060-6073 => 1.3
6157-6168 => 0.1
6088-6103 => 0.8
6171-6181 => 0.0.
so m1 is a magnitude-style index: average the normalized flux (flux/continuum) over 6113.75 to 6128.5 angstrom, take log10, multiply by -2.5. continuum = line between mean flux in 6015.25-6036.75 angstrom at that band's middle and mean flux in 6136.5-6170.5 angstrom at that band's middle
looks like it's 0.09 mag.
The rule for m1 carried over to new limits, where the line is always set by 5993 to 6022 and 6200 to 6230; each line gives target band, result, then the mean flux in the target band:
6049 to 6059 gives 0.06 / 1.59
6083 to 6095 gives 0.07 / 1.58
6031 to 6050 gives 0.03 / 1.62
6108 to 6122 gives 0.11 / 1.55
